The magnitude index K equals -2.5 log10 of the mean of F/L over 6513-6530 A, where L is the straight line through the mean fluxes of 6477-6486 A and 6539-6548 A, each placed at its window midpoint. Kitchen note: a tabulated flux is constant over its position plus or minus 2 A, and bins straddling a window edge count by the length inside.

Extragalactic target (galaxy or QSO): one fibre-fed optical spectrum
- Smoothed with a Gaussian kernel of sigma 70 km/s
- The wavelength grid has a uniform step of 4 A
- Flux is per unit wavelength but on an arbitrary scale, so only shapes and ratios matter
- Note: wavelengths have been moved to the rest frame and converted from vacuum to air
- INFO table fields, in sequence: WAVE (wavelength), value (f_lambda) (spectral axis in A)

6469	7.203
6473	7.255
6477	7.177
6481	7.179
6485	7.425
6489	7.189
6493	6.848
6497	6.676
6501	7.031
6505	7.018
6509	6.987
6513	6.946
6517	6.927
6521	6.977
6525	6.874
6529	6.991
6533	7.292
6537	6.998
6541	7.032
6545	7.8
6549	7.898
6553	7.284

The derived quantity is 0.07 mag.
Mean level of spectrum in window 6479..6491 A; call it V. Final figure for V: 7.26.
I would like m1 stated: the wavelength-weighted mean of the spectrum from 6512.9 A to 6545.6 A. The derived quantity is 7.07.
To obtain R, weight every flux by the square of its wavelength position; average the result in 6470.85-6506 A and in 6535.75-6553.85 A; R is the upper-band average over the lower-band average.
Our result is 1.07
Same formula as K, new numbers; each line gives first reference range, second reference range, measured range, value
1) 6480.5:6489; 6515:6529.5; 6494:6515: 0.03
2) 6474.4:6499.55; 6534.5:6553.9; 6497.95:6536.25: 0.04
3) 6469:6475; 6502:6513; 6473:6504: 0.01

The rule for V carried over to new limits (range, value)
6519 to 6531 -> 6.95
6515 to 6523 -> 6.95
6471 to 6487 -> 7.26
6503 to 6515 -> 6.98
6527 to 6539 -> 7.09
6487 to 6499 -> 6.9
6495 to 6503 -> 6.85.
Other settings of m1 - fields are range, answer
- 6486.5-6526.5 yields 6.95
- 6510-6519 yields 6.94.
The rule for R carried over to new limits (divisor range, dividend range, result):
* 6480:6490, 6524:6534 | 0.98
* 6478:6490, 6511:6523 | 0.97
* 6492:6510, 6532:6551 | 1.09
